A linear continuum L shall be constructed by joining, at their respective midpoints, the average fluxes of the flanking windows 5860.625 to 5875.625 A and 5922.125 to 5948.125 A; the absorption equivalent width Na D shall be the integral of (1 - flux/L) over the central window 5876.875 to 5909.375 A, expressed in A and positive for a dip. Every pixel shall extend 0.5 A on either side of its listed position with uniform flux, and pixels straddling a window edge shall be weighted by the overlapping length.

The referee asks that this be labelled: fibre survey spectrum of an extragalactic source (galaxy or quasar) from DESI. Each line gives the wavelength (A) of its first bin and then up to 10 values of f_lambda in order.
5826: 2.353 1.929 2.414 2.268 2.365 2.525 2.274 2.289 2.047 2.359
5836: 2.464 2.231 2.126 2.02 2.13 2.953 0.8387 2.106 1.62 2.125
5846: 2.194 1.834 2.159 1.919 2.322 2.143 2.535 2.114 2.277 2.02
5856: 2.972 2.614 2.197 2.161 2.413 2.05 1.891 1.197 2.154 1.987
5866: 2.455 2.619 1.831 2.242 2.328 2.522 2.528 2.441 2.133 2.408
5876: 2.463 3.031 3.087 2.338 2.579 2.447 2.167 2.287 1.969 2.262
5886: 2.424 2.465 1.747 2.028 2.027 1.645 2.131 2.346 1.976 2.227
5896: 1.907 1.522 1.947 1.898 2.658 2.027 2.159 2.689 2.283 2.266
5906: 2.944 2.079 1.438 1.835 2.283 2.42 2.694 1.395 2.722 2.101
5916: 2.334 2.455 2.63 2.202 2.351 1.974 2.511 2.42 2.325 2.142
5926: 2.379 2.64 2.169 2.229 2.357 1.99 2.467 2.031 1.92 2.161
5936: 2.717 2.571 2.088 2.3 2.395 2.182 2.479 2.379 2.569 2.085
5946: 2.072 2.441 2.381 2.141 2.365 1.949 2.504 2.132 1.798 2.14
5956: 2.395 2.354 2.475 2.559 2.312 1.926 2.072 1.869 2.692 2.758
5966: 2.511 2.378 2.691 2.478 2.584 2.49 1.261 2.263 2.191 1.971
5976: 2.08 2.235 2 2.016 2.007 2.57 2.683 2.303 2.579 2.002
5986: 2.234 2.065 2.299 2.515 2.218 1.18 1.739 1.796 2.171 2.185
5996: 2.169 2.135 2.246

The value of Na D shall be 0.47 A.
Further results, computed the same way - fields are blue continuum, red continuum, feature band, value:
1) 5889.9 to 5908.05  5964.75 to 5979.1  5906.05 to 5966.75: -2.2 A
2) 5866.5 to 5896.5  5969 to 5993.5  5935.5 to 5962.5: -1.2 A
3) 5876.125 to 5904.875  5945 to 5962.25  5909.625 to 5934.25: -0.6 A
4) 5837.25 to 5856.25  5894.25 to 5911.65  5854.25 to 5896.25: -2.4 A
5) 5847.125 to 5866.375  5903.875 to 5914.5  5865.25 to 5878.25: -1.5 A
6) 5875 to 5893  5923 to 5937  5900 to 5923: 0.2 A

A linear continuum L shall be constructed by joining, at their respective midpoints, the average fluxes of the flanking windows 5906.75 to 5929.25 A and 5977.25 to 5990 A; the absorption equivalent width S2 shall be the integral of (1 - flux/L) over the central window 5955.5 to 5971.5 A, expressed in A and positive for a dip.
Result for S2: -1.02 A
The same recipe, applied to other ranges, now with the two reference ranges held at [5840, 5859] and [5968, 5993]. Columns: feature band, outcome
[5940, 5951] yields -0.7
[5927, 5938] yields -0.5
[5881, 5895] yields 0.2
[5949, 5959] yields -0.4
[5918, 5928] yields -0.8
